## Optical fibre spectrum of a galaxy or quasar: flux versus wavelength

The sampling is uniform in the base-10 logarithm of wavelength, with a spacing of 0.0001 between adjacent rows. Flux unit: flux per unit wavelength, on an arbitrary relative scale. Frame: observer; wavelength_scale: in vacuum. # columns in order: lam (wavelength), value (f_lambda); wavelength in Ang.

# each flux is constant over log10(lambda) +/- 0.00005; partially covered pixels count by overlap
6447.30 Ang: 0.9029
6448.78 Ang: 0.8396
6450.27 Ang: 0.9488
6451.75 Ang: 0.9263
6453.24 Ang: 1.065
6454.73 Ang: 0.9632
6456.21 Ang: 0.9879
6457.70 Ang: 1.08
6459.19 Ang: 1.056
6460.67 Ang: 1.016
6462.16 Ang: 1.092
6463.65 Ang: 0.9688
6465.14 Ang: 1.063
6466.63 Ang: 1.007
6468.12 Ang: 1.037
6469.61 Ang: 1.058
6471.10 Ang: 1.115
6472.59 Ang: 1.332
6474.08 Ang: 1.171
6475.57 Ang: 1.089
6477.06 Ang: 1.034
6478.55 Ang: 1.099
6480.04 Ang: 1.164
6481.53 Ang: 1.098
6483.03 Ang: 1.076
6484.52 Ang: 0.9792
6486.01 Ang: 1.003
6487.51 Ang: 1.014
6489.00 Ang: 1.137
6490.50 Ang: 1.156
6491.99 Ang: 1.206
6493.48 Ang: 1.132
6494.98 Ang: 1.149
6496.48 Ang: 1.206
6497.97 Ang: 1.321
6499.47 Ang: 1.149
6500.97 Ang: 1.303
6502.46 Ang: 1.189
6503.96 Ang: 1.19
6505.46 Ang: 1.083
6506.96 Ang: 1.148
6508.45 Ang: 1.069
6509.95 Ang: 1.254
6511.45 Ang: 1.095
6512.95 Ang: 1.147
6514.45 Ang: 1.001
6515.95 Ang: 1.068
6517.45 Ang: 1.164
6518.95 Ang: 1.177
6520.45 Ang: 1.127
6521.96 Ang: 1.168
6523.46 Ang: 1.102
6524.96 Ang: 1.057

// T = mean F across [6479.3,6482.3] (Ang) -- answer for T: 1.13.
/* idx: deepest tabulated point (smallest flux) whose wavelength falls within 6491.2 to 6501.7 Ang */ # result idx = 1.132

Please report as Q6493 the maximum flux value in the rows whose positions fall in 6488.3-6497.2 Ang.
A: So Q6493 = 1.206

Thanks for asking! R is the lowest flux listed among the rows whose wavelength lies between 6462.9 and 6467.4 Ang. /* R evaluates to 0.9688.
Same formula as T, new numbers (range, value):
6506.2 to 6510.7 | 1.16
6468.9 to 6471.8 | 1.09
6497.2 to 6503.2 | 1.24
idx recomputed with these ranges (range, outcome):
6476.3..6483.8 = 1.034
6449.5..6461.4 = 0.9263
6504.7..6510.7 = 1.069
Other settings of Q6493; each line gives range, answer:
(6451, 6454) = 1.065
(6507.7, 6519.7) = 1.254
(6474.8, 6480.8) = 1.164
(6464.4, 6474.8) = 1.332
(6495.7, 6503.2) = 1.321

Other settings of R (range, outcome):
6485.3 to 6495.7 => 1.003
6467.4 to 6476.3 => 1.037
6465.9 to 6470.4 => 1.007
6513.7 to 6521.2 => 1.001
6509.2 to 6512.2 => 1.095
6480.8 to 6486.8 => 0.9792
